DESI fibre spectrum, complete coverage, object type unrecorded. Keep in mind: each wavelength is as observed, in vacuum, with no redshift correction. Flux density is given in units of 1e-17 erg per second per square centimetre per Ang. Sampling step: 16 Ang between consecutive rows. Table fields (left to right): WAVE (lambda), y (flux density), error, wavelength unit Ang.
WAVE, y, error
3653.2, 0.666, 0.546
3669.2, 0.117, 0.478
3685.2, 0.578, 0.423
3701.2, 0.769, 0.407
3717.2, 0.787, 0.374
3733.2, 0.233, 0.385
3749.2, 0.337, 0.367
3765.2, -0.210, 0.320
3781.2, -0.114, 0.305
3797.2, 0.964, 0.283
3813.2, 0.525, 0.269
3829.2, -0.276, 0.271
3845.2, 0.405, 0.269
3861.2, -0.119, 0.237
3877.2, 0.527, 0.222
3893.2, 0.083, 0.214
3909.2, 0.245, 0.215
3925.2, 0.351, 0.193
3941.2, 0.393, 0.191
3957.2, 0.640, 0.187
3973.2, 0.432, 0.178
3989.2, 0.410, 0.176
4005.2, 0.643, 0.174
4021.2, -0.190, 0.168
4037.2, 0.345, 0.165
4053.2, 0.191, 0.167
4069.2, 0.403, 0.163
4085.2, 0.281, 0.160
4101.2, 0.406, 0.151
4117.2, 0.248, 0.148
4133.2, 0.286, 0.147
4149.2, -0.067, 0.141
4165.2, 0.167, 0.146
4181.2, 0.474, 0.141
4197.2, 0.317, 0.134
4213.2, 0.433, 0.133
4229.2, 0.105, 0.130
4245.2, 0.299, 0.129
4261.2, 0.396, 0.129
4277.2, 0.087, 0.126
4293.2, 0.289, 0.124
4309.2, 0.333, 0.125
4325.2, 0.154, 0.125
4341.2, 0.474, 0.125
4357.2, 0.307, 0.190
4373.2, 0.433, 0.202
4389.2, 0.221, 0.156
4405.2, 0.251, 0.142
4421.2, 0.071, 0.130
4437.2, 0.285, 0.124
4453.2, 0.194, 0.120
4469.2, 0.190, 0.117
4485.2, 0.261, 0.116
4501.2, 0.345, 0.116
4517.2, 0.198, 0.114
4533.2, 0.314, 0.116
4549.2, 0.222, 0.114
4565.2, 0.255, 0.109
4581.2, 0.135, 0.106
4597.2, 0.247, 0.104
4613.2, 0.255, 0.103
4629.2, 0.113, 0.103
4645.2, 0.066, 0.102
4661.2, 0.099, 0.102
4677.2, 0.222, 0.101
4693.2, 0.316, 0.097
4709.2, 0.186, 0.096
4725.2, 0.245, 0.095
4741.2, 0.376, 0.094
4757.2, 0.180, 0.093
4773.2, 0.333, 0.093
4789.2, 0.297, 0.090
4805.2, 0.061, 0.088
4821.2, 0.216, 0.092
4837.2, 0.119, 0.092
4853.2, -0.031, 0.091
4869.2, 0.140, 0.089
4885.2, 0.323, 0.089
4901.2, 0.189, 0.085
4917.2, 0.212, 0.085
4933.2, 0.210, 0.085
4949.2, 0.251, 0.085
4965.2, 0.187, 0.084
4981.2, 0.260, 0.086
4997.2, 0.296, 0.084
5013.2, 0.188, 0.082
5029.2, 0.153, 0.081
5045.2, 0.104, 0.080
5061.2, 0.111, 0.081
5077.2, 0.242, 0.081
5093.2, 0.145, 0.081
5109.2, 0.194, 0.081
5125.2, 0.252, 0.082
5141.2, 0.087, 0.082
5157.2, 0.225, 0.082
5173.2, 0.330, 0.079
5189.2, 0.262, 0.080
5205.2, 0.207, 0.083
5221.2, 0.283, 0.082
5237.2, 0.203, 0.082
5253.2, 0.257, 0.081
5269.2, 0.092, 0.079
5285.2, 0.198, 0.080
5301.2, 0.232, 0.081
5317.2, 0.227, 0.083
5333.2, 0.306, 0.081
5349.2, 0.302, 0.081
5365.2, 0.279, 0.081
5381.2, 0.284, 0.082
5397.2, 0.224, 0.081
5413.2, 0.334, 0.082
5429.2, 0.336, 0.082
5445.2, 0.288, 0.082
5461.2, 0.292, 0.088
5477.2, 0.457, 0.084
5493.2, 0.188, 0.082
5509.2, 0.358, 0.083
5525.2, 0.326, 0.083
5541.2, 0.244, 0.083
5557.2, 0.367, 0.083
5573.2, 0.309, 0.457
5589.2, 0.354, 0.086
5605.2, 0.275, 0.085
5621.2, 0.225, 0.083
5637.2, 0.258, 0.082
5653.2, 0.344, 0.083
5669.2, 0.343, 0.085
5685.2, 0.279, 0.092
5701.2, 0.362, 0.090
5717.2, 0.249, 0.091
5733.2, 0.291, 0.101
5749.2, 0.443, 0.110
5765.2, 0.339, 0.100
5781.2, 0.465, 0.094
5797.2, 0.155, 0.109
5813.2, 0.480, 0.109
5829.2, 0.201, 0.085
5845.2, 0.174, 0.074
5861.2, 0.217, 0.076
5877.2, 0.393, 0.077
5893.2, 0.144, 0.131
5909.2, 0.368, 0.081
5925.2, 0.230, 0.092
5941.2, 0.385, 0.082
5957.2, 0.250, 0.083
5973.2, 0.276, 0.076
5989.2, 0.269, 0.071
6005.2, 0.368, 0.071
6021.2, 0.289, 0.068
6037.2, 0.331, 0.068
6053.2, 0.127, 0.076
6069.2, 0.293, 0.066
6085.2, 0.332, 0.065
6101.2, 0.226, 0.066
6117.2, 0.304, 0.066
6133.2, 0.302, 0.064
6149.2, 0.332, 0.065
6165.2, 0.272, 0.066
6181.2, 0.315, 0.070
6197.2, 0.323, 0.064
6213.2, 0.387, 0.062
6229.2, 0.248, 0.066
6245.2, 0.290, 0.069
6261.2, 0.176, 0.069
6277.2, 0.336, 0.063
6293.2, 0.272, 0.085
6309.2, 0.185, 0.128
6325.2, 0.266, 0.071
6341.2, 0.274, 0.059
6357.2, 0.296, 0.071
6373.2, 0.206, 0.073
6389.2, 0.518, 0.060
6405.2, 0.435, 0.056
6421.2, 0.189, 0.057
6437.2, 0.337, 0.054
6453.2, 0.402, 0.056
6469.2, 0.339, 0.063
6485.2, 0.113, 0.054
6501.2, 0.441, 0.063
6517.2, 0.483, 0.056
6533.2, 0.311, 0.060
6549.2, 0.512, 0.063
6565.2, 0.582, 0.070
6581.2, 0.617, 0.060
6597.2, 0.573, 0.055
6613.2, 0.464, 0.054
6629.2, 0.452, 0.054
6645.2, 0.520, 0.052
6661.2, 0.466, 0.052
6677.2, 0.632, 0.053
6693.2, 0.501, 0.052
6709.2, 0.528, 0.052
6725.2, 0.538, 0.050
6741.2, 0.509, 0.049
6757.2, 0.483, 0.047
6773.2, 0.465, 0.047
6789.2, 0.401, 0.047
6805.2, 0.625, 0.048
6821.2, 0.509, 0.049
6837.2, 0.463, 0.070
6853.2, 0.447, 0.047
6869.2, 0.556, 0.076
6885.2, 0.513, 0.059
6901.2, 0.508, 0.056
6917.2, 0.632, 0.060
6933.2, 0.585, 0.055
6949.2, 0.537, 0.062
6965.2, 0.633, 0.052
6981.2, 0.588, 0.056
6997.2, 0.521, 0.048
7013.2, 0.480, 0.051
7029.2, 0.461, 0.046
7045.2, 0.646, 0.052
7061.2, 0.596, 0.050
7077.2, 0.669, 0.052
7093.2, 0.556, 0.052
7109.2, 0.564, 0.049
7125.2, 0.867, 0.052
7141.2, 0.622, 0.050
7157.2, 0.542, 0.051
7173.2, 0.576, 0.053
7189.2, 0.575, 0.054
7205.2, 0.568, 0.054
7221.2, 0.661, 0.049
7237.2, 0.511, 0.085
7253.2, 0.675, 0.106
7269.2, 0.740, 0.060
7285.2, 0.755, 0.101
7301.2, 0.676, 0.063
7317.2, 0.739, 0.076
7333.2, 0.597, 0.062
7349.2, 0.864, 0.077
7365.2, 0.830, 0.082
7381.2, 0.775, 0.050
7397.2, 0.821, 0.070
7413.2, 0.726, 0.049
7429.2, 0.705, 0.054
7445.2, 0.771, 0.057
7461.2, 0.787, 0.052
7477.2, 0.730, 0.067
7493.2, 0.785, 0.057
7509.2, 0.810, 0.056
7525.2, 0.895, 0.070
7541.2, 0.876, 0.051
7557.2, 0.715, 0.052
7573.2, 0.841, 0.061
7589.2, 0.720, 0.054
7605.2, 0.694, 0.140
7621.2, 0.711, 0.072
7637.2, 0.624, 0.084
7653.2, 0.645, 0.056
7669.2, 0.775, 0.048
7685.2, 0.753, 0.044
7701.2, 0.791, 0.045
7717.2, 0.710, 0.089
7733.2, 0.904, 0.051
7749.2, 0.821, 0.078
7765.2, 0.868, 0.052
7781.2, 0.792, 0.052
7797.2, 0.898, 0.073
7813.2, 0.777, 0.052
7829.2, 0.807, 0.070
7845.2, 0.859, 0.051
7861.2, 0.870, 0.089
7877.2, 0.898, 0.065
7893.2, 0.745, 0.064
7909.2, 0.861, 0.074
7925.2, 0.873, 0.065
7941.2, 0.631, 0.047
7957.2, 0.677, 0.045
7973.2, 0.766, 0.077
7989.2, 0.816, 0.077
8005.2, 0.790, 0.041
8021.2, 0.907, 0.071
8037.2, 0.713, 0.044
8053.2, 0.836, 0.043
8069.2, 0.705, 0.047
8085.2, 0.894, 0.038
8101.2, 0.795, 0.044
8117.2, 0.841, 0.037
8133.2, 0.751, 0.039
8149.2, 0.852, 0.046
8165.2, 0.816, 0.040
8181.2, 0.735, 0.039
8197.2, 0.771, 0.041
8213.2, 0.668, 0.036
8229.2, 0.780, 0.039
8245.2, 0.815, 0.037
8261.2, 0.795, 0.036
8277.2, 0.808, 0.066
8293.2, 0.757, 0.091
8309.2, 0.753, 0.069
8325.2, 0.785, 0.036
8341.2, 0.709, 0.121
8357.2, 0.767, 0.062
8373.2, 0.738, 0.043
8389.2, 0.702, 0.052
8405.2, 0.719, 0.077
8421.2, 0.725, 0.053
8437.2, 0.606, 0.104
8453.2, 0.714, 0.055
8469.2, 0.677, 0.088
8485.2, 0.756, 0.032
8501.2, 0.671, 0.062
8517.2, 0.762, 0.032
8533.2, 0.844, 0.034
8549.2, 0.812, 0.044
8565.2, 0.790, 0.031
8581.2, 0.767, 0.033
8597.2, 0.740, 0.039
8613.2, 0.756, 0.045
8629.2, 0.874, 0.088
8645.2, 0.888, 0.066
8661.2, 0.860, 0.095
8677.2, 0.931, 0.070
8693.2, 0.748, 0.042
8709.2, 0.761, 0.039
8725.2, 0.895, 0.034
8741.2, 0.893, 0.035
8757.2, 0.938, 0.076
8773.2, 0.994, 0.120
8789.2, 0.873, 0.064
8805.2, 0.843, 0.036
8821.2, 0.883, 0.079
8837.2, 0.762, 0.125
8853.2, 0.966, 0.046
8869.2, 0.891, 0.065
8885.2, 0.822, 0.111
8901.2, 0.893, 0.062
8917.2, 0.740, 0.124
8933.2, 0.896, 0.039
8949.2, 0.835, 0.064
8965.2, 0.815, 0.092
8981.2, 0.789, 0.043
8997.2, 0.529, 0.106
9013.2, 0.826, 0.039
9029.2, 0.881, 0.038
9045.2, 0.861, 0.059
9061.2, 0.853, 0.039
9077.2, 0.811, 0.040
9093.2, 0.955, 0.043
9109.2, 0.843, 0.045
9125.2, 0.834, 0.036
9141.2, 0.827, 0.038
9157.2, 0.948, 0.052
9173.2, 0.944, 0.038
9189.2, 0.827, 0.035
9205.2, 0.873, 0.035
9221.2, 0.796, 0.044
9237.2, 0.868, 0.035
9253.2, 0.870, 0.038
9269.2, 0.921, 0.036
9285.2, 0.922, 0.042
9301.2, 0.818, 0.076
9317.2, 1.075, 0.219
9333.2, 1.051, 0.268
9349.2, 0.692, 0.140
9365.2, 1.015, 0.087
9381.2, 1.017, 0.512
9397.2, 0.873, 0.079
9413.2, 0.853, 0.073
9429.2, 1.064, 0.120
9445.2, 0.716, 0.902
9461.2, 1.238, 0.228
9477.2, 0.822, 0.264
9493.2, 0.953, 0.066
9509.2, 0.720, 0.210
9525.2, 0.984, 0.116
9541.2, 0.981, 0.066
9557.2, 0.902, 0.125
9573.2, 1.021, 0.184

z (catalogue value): 0.633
